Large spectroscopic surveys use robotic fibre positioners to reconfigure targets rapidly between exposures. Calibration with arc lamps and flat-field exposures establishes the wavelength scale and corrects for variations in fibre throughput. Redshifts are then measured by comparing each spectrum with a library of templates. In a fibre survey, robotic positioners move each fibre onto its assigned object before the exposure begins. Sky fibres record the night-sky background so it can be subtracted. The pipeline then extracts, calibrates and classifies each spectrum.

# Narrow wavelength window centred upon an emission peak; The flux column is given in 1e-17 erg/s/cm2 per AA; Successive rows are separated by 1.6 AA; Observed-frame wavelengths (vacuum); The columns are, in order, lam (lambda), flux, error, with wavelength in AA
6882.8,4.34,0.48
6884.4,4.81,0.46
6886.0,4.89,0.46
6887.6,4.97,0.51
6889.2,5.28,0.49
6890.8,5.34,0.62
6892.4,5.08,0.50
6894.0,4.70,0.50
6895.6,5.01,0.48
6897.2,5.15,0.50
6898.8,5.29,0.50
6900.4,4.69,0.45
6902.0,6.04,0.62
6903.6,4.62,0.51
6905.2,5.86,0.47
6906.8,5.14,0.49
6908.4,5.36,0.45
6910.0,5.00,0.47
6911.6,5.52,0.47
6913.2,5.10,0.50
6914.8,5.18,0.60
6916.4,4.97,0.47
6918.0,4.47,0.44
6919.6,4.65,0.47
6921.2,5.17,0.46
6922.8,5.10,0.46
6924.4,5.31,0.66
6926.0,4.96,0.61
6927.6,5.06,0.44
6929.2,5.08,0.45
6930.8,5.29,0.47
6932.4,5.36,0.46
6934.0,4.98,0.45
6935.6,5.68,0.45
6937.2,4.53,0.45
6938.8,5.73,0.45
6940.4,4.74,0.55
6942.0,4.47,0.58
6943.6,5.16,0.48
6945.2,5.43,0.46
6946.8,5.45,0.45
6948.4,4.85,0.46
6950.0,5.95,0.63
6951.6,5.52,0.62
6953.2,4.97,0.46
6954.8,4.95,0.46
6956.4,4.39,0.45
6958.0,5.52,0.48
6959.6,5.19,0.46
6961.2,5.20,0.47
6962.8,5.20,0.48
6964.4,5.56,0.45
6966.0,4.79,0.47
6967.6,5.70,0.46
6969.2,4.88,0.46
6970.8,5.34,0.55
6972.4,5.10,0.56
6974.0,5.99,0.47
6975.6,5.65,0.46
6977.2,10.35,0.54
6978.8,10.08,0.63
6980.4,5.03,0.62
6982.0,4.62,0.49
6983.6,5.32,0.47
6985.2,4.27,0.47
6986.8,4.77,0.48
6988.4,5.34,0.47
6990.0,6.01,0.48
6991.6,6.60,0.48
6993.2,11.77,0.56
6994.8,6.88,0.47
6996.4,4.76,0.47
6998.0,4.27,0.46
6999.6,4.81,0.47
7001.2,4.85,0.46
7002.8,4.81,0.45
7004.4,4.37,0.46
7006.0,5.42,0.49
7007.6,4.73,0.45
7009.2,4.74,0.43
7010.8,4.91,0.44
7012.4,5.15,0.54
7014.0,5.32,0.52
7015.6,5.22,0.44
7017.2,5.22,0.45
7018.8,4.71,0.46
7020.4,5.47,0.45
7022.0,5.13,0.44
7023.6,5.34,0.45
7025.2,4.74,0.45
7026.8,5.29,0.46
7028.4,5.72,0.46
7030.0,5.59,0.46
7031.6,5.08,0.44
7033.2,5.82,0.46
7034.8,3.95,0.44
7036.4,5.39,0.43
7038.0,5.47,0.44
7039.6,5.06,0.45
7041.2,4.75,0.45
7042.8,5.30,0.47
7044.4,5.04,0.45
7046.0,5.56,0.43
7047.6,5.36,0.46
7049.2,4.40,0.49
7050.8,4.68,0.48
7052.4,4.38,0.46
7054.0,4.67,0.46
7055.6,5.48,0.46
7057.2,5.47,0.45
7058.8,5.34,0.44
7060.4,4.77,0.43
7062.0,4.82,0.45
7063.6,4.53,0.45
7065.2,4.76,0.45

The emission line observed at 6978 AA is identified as [S II]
